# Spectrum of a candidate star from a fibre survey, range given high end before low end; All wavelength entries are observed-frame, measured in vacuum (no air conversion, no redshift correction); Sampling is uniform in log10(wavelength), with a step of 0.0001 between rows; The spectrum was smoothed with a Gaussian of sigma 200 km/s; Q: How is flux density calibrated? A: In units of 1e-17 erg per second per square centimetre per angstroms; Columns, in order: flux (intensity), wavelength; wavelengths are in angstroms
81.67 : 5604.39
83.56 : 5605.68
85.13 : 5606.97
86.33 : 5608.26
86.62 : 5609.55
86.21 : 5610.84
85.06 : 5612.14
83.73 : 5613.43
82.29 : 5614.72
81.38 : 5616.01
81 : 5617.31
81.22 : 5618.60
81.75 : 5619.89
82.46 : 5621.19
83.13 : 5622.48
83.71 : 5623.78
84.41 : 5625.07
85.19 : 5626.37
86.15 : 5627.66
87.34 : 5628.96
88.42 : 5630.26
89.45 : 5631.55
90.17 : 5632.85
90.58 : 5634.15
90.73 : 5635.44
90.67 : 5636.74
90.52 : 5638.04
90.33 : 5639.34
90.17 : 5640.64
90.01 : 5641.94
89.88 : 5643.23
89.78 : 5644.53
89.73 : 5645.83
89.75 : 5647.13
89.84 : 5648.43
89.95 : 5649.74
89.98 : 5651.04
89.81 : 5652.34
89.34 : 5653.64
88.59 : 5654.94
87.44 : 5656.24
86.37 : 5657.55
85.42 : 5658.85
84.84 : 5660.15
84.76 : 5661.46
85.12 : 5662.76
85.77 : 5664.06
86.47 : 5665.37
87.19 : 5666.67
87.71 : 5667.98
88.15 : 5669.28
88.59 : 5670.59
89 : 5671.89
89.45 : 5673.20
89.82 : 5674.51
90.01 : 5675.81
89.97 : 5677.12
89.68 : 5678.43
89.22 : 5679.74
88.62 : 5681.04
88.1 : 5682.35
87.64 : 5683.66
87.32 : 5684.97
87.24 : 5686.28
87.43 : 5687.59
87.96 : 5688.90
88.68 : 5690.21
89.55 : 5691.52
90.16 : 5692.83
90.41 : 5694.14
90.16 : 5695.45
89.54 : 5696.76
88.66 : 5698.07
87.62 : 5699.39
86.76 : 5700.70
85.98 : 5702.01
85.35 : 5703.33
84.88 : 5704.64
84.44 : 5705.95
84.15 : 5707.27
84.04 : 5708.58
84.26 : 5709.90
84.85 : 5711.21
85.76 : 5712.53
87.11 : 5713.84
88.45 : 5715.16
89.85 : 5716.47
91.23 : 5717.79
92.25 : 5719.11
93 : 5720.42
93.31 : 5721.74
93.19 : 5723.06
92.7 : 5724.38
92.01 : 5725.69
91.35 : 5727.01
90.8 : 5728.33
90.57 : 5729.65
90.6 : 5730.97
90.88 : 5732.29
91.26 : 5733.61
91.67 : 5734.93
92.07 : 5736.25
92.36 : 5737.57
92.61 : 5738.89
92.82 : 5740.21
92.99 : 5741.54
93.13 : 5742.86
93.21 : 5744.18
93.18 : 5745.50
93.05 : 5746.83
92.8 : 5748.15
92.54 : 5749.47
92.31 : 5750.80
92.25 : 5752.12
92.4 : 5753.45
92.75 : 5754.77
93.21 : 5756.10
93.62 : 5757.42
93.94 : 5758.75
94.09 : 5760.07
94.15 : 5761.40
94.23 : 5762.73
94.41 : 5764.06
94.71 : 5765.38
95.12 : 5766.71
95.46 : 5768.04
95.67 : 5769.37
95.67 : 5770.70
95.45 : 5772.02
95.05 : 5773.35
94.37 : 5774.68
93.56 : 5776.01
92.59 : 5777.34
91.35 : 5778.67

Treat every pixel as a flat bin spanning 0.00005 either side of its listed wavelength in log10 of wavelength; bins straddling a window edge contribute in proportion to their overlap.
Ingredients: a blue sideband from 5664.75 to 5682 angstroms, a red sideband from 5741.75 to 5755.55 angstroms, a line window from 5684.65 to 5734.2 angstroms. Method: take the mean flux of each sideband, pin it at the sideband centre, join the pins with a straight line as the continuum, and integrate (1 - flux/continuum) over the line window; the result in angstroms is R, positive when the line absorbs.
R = 1.0 angstroms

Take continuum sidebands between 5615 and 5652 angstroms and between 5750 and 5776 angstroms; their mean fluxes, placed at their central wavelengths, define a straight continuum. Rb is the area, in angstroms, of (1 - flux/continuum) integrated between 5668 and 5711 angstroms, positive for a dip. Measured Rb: 1.2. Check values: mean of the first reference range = 87.4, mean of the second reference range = 94.1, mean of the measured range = 87.9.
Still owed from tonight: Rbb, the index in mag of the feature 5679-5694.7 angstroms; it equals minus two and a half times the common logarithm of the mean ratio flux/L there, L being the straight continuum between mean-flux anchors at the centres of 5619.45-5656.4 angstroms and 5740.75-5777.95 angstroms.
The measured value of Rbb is 0.024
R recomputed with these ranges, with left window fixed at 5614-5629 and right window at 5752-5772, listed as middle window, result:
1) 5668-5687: -0.3 angstroms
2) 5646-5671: -0.5 angstroms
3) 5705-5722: 0.5 angstroms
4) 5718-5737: -0.1 angstroms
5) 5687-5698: -0.1 angstroms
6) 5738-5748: 0.0 angstroms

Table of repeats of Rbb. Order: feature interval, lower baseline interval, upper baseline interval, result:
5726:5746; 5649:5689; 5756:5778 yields 0.01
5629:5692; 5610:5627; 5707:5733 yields -0.03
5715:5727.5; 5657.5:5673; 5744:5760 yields -0.01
